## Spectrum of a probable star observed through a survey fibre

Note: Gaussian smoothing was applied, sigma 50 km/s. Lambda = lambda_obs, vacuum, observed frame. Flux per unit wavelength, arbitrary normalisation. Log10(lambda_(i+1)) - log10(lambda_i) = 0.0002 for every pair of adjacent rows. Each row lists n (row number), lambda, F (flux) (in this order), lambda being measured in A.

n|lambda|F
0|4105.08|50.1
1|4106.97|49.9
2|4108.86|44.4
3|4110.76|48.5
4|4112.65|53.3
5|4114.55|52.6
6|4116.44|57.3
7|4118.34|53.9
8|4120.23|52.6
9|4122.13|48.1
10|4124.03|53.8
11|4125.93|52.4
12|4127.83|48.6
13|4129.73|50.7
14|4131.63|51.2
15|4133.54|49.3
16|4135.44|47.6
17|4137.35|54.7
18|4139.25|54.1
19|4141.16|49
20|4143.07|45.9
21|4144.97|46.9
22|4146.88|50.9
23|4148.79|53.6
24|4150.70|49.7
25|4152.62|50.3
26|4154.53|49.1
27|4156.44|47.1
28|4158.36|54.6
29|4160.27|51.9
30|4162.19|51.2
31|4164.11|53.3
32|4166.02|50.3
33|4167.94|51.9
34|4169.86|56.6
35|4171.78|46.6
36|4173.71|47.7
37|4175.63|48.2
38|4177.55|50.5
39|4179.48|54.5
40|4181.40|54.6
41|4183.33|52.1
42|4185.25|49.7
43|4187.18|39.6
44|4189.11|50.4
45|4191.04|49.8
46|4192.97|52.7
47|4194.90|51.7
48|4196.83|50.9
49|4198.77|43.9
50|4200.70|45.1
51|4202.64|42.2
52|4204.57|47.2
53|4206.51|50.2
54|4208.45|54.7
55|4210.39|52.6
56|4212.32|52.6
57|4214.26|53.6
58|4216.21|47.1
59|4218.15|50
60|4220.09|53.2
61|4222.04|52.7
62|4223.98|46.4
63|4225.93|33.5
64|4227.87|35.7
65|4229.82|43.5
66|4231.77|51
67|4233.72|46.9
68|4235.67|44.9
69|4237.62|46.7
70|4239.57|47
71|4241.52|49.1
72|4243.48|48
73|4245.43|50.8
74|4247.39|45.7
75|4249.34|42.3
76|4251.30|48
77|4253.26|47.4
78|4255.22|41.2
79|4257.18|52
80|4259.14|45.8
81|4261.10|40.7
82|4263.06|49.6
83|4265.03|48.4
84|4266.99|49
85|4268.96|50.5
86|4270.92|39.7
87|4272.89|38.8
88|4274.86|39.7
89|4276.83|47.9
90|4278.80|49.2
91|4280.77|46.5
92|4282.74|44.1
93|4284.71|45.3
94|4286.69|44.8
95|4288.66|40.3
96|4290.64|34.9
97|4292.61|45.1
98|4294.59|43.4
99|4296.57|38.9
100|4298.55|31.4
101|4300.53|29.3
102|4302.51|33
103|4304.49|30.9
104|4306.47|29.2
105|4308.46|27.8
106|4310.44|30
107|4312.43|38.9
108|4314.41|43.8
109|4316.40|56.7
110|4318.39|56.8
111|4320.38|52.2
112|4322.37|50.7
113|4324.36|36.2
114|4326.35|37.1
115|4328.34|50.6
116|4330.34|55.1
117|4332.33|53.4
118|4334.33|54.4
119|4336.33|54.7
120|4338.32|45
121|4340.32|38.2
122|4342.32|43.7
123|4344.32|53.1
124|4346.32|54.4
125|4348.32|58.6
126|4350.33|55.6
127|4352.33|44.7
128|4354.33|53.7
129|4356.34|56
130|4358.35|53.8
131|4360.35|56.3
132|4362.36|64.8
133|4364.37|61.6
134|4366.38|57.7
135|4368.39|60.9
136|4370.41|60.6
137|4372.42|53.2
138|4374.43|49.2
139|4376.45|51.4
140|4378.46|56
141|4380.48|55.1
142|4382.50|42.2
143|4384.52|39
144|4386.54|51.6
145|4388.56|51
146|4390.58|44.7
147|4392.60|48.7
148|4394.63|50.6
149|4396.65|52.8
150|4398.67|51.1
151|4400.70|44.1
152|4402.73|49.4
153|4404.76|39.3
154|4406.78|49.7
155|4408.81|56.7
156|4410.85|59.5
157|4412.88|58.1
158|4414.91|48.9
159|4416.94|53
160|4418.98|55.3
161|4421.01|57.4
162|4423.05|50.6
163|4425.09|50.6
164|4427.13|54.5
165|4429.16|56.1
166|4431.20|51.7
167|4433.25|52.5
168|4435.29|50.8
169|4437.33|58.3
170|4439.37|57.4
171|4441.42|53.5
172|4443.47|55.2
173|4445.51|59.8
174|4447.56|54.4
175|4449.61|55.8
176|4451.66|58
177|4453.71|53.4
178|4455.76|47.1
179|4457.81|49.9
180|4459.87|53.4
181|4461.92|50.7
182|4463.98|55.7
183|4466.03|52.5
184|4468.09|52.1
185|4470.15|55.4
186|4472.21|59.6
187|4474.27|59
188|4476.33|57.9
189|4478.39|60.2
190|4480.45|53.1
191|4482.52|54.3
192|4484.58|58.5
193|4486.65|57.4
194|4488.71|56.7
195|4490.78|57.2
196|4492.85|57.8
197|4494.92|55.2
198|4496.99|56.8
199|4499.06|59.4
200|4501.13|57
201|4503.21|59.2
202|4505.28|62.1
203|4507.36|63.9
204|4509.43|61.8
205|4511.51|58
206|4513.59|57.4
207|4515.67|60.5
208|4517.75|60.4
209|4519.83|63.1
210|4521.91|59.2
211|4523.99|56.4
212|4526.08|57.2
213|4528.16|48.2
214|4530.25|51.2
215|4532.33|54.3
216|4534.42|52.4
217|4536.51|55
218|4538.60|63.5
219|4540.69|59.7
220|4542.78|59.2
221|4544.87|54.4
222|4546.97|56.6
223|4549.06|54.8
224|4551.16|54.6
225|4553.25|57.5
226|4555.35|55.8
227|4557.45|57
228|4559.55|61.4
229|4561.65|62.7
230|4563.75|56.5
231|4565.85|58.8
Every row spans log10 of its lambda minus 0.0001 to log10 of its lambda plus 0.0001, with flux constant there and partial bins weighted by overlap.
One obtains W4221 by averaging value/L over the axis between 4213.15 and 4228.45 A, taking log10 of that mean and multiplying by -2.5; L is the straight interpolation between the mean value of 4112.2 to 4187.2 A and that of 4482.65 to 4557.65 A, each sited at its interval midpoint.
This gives 0.12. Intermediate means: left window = 51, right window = 57.4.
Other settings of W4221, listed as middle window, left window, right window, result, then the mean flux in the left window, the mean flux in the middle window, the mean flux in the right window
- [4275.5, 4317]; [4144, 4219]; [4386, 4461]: 0.286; 50.1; 39.4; 52.6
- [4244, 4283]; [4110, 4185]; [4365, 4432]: 0.124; 51.2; 45.9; 51.9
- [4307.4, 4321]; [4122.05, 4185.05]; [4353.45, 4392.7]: 0.211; 50.8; 43.4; 53.5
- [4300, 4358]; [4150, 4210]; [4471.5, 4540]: 0.168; 50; 45.9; 57.7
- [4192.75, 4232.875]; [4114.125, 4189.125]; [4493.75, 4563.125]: 0.085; 50.8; 48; 57.7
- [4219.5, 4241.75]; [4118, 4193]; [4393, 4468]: 0.125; 50.6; 45.7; 53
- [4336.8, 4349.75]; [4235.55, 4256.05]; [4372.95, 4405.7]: -0.030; 46.6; 49.3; 48.6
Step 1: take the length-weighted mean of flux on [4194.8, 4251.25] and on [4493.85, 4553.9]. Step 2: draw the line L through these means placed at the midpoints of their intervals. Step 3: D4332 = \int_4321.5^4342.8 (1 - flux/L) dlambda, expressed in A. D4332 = 1.6 A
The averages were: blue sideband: 47.5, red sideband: 57.6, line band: 47.3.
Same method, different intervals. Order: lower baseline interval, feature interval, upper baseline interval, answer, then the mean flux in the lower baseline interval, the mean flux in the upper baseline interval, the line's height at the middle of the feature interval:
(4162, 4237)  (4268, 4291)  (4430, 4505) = 3.2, 48.9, 55.5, 50.9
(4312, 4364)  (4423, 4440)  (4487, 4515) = 0.5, 51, 58.6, 55.4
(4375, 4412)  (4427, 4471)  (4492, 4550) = -0.7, 49.6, 57.7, 53.1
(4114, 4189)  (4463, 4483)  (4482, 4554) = 0.2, 50.8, 57.5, 56.7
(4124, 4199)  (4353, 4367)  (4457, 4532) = -0.8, 50.5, 56.9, 54.3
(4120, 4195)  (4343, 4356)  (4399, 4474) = -0.2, 50.6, 53.4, 52.5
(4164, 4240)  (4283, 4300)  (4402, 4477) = 3.5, 48.8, 53.9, 50.7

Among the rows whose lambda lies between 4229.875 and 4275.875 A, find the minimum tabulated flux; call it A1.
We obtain 38.8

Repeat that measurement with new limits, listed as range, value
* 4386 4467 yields 39.3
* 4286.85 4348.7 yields 27.8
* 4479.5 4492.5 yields 53.1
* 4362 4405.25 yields 39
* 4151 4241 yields 33.5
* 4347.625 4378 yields 44.7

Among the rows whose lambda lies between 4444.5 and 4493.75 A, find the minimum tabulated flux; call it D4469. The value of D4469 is 47.1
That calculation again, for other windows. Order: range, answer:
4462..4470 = 52.1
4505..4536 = 48.2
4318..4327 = 36.2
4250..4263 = 40.7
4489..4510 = 55.2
